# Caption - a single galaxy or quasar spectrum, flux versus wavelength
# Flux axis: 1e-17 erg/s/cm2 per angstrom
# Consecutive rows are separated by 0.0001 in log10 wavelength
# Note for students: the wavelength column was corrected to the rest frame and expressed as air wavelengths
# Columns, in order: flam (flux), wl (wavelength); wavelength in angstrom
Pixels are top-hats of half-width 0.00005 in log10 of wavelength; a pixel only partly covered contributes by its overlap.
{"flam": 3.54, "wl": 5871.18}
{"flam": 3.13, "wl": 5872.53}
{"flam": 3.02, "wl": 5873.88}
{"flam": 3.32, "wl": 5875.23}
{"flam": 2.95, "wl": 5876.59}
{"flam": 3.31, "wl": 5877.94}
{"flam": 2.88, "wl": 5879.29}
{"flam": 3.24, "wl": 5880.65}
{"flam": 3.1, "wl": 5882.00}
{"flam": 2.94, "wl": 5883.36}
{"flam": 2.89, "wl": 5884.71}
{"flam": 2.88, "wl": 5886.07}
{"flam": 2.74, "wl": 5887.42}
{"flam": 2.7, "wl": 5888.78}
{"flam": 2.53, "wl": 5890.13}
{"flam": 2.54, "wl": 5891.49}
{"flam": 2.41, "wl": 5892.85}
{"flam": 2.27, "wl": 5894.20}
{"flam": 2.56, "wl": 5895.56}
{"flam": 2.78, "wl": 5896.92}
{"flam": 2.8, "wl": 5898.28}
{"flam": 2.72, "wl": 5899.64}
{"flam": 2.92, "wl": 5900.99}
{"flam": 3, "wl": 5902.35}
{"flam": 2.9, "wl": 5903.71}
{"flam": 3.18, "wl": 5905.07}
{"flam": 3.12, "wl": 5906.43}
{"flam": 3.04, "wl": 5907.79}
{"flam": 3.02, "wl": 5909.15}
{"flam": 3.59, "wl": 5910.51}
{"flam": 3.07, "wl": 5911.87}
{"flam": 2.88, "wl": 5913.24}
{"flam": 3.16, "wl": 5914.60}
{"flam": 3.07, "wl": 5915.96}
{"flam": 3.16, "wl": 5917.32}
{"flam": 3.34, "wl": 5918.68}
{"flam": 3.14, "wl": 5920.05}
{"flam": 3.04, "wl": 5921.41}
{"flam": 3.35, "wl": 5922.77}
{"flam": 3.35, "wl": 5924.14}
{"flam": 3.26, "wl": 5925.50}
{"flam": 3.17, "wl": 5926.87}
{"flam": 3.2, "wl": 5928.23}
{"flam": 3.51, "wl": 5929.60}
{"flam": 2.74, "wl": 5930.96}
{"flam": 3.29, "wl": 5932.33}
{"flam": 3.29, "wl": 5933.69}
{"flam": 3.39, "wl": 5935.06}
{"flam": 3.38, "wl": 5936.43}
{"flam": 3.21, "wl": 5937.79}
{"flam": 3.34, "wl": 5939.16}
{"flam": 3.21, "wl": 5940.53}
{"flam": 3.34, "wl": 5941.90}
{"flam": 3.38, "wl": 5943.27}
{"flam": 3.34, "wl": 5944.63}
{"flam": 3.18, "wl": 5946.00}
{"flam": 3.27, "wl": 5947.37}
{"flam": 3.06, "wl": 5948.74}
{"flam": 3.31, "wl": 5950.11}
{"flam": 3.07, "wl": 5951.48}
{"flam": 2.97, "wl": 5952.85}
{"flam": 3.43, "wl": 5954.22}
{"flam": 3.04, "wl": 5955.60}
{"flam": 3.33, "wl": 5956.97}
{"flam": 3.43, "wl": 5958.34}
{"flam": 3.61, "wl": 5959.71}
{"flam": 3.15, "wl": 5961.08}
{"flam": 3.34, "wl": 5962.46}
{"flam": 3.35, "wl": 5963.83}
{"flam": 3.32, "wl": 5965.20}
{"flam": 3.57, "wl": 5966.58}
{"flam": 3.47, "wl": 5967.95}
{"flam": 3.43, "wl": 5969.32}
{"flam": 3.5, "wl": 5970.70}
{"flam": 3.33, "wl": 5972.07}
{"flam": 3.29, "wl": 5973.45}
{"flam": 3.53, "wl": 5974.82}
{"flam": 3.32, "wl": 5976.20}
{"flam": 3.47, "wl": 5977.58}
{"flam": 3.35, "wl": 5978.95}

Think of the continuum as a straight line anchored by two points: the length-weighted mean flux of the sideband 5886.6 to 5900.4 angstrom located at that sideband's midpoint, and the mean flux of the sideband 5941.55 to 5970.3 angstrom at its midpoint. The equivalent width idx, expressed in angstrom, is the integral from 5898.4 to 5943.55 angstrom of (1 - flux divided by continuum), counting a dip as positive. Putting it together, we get -3.9 angstrom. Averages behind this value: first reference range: 2.61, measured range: 3.17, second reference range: 3.31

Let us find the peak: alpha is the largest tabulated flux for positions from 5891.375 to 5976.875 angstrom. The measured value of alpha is 3.61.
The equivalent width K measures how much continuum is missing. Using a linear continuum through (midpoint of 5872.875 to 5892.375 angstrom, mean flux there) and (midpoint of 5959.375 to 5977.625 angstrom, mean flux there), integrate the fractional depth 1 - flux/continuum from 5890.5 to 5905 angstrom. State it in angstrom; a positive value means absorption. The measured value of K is 1.5 angstrom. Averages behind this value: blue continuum 2.93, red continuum 3.4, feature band 2.71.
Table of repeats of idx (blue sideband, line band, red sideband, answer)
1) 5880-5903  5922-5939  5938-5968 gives -0.9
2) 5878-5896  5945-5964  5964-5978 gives 0.2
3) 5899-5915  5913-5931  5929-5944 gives -0.1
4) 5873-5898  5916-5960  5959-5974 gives -0.7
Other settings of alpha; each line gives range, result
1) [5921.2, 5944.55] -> 3.51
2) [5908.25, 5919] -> 3.59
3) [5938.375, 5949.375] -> 3.38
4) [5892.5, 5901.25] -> 2.92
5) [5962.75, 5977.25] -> 3.57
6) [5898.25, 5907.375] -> 3.18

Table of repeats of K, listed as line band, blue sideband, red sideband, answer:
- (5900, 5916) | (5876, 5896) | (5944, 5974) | -0.7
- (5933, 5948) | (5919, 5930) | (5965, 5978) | 0.0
